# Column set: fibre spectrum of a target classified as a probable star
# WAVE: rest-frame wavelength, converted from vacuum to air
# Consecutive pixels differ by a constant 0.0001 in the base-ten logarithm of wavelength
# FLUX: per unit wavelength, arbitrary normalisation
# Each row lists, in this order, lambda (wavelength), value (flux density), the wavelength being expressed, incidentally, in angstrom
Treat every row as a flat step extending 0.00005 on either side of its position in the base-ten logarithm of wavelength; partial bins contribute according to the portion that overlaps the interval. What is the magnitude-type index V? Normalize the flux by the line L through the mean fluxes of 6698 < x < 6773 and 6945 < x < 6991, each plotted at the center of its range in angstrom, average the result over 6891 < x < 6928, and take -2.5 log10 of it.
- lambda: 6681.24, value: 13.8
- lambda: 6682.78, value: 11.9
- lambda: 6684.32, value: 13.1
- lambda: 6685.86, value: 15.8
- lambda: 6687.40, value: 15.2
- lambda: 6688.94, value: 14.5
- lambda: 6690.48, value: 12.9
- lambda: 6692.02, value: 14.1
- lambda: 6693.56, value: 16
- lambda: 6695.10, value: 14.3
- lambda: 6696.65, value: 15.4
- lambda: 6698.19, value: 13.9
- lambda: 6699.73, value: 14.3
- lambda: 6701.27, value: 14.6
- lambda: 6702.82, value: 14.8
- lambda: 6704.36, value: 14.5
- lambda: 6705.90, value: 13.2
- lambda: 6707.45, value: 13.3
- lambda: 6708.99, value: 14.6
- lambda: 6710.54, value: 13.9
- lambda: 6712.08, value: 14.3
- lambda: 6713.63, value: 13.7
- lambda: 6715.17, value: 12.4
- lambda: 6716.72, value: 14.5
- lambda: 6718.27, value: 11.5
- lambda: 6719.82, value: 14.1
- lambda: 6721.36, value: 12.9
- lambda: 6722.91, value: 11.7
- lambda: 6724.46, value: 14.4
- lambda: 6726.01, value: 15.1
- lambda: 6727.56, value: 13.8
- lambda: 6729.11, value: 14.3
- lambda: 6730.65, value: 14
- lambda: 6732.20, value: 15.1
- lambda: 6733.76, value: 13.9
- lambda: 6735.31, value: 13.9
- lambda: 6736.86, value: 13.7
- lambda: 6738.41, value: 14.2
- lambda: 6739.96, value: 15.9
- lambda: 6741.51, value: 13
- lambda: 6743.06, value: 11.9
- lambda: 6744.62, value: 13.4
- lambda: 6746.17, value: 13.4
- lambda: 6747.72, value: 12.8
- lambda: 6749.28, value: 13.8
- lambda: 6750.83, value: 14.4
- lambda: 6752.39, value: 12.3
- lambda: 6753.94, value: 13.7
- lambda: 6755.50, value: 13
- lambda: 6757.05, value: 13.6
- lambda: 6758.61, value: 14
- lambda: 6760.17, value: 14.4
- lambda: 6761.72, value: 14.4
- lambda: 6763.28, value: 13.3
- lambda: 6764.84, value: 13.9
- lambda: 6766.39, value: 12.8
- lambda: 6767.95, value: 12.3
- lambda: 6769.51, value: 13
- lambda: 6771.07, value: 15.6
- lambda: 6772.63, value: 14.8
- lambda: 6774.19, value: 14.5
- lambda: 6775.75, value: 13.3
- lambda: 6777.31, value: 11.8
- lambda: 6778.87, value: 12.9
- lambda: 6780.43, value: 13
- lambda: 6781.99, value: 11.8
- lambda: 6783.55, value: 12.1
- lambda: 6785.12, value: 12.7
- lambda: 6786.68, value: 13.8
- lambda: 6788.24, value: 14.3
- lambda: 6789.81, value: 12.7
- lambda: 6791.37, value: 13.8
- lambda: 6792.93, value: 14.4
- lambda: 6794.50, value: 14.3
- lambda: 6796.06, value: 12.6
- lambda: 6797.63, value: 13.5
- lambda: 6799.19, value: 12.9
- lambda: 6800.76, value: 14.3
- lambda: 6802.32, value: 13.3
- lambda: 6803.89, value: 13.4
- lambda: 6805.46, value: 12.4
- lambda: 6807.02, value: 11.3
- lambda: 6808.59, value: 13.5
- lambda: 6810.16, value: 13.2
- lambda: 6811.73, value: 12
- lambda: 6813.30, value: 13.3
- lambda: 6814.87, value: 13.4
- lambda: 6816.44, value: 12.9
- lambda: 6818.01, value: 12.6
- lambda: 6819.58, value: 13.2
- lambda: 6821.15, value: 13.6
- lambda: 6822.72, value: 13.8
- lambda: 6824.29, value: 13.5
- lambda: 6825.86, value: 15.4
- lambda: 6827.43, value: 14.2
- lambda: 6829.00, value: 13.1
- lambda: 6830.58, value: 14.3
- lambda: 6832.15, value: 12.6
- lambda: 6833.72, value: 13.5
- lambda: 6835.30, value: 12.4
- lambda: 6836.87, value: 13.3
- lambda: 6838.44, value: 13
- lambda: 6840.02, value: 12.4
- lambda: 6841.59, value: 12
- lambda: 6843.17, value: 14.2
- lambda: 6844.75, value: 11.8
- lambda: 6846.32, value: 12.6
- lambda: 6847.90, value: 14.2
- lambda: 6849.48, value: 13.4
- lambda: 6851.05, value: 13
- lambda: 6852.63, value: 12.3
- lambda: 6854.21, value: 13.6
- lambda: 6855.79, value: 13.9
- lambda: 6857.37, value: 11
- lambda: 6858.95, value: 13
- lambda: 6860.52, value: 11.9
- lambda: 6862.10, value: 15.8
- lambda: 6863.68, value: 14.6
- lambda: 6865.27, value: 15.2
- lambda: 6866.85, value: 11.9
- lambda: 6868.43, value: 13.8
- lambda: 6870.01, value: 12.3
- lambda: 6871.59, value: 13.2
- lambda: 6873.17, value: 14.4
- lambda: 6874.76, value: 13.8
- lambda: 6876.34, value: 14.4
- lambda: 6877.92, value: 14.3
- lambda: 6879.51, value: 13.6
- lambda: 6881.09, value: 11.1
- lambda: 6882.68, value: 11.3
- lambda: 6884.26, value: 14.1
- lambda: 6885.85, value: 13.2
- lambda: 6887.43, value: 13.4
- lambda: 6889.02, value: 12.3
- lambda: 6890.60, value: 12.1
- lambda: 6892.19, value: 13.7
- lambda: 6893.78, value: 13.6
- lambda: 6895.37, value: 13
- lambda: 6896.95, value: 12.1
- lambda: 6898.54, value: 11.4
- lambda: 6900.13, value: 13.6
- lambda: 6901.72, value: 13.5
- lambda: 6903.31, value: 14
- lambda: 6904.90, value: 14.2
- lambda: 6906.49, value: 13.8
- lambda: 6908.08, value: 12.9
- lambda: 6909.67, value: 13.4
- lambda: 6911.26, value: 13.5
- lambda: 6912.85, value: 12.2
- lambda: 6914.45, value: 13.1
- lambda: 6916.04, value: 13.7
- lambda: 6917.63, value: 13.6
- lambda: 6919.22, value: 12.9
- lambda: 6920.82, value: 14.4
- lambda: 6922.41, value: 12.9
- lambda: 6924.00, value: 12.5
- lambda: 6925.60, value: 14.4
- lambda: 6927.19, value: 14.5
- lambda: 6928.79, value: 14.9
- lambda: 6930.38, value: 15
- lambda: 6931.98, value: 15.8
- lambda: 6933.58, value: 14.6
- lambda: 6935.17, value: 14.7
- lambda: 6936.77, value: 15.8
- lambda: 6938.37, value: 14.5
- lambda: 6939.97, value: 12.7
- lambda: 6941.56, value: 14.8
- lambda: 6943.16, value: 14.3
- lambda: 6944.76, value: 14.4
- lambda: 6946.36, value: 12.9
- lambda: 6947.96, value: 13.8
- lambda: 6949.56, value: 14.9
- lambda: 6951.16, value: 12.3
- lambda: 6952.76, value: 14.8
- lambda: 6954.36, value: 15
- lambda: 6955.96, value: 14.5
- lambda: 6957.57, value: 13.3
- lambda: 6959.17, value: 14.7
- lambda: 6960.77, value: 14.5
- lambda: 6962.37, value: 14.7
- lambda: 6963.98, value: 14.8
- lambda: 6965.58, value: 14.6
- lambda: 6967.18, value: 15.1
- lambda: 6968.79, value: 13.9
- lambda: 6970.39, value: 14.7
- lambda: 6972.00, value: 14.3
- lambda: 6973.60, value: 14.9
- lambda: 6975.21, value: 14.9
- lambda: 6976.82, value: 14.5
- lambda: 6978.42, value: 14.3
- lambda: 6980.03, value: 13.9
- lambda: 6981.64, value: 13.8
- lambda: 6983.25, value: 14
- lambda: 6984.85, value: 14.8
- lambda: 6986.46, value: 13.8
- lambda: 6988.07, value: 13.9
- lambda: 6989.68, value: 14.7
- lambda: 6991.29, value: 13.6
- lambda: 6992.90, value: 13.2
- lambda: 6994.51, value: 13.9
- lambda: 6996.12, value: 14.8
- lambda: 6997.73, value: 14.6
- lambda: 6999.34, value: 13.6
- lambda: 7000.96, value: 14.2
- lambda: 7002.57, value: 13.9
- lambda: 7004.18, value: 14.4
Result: 0.07 mag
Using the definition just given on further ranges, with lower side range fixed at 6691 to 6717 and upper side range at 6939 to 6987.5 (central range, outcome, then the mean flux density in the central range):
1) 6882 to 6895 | 0.101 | 13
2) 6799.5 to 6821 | 0.098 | 13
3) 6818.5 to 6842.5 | 0.070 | 13.4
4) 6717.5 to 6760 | 0.045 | 13.6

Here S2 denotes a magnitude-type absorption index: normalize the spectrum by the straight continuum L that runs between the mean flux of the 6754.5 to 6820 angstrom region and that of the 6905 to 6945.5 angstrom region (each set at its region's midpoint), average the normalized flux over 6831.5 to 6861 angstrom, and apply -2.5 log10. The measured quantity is 0.06 mag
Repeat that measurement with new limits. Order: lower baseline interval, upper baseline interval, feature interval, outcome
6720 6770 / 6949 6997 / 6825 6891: 0.06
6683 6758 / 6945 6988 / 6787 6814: 0.06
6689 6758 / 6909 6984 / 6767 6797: 0.05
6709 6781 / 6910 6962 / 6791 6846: 0.05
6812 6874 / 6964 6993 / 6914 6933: -0.01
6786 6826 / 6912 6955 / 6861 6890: 0.02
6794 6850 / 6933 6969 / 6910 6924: 0.06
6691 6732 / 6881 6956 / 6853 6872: 0.03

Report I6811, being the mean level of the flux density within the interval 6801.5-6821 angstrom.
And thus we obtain 12.9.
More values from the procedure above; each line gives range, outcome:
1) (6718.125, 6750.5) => 13.7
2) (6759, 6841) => 13.3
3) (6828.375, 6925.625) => 13.2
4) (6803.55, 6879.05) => 13.3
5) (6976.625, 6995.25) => 14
